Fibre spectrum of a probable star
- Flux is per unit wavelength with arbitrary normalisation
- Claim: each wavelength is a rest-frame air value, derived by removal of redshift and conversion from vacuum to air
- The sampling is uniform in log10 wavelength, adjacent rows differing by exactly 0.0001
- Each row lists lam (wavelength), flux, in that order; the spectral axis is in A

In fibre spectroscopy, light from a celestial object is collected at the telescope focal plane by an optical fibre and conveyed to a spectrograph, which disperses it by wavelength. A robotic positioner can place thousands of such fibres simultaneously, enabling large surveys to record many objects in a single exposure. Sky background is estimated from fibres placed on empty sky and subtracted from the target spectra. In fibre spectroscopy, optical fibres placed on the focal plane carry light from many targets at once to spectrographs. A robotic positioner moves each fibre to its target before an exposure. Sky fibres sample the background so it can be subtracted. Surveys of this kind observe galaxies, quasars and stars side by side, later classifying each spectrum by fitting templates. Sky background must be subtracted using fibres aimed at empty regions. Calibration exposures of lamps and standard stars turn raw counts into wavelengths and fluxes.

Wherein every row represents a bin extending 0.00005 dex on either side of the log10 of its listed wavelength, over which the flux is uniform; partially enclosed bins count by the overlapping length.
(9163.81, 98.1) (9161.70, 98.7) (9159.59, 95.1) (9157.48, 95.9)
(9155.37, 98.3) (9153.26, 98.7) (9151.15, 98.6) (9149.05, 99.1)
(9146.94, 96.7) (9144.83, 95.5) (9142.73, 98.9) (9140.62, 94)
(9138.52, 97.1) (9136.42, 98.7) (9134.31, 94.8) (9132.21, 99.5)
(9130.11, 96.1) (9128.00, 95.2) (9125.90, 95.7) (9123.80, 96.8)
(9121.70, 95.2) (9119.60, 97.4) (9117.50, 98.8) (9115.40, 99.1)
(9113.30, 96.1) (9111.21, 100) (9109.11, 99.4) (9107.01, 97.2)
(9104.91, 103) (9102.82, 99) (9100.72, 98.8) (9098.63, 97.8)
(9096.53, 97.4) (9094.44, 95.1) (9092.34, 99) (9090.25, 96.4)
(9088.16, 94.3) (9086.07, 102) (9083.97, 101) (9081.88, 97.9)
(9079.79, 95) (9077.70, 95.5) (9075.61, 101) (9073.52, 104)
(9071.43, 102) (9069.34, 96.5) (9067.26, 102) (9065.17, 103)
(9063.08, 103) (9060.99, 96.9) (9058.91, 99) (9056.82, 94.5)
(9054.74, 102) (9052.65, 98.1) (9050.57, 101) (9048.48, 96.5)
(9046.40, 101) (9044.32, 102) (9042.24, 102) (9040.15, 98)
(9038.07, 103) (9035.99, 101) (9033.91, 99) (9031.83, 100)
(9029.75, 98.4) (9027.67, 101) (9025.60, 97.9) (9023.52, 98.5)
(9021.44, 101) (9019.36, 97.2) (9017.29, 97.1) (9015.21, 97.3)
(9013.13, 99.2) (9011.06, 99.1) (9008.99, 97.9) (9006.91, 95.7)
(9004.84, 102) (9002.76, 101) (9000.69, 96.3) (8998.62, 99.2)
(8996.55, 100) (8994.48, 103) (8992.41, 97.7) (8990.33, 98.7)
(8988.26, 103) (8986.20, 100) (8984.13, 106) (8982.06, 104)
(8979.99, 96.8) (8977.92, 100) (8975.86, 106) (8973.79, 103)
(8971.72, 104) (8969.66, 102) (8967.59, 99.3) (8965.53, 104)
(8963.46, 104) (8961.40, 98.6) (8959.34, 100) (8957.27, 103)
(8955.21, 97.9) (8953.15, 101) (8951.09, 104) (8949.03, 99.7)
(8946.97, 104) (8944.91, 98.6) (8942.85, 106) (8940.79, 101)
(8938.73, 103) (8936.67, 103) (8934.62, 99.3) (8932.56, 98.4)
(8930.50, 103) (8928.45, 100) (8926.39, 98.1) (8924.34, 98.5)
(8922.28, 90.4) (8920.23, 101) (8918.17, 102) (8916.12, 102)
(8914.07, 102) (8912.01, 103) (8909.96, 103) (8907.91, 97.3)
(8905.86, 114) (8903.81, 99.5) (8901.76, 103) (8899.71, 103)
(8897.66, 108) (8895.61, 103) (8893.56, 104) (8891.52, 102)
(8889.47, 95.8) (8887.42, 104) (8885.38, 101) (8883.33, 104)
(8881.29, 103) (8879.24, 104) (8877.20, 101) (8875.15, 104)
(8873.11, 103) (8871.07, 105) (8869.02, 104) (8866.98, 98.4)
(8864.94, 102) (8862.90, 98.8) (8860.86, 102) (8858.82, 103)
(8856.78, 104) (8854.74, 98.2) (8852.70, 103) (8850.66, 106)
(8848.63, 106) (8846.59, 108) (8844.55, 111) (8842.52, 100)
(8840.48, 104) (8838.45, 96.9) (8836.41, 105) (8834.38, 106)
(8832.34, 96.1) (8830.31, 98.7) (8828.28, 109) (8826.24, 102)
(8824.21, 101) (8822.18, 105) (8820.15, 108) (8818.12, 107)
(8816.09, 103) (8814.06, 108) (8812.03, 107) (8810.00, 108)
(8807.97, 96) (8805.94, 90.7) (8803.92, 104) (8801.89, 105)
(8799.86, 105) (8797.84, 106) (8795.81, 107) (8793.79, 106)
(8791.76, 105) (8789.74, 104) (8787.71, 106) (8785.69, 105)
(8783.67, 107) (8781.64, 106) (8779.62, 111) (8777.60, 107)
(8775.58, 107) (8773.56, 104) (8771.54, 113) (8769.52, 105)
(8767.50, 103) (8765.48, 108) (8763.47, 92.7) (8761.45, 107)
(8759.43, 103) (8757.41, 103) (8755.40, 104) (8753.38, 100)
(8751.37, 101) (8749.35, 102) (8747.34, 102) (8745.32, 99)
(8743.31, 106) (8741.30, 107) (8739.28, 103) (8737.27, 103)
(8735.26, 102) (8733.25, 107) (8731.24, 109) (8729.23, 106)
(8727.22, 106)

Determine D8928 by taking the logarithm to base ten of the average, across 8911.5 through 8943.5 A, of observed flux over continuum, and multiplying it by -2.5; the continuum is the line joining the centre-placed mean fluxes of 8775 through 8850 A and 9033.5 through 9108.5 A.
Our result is 0.02 mag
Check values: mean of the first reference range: 105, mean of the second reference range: 99.3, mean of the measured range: 101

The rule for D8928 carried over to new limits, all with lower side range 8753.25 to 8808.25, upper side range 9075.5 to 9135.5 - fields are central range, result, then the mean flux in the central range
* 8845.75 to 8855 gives -0.02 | 105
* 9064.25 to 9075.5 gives -0.03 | 101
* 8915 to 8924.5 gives 0.03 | 98.8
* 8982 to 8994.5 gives -0.01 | 101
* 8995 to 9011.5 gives 0.01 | 99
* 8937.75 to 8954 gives -0.01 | 102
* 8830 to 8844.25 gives 0.02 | 102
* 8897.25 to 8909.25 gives -0.02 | 104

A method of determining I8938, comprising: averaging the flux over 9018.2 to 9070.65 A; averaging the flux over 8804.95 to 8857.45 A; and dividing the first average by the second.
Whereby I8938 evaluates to 0.96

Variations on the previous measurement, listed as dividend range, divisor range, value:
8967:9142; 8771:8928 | 0.96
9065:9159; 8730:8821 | 0.94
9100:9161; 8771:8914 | 0.94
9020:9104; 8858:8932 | 0.97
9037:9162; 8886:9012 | 0.97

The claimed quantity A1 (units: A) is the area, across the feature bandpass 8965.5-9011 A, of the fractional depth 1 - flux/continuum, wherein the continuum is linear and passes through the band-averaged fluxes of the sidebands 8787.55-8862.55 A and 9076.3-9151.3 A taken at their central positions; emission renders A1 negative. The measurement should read -0.24 A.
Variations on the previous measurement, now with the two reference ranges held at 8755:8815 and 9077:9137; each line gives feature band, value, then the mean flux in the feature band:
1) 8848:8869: 0.2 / 102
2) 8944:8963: 0.0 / 101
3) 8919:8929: 0.4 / 97.5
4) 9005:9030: 0.3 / 98.5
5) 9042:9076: -0.5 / 100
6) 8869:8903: -0.1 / 103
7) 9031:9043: -0.2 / 100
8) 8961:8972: -0.1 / 102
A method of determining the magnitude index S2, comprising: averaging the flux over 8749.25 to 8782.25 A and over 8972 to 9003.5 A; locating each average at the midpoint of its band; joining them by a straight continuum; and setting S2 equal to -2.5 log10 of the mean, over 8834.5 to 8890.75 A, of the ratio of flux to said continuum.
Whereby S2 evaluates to 0.002 mag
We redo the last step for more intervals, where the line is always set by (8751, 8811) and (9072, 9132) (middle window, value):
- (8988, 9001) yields 0.01 mag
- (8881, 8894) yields 0.00 mag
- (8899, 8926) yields 0.00 mag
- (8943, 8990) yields -0.01 mag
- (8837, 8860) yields -0.01 mag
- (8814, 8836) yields 0.00 mag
